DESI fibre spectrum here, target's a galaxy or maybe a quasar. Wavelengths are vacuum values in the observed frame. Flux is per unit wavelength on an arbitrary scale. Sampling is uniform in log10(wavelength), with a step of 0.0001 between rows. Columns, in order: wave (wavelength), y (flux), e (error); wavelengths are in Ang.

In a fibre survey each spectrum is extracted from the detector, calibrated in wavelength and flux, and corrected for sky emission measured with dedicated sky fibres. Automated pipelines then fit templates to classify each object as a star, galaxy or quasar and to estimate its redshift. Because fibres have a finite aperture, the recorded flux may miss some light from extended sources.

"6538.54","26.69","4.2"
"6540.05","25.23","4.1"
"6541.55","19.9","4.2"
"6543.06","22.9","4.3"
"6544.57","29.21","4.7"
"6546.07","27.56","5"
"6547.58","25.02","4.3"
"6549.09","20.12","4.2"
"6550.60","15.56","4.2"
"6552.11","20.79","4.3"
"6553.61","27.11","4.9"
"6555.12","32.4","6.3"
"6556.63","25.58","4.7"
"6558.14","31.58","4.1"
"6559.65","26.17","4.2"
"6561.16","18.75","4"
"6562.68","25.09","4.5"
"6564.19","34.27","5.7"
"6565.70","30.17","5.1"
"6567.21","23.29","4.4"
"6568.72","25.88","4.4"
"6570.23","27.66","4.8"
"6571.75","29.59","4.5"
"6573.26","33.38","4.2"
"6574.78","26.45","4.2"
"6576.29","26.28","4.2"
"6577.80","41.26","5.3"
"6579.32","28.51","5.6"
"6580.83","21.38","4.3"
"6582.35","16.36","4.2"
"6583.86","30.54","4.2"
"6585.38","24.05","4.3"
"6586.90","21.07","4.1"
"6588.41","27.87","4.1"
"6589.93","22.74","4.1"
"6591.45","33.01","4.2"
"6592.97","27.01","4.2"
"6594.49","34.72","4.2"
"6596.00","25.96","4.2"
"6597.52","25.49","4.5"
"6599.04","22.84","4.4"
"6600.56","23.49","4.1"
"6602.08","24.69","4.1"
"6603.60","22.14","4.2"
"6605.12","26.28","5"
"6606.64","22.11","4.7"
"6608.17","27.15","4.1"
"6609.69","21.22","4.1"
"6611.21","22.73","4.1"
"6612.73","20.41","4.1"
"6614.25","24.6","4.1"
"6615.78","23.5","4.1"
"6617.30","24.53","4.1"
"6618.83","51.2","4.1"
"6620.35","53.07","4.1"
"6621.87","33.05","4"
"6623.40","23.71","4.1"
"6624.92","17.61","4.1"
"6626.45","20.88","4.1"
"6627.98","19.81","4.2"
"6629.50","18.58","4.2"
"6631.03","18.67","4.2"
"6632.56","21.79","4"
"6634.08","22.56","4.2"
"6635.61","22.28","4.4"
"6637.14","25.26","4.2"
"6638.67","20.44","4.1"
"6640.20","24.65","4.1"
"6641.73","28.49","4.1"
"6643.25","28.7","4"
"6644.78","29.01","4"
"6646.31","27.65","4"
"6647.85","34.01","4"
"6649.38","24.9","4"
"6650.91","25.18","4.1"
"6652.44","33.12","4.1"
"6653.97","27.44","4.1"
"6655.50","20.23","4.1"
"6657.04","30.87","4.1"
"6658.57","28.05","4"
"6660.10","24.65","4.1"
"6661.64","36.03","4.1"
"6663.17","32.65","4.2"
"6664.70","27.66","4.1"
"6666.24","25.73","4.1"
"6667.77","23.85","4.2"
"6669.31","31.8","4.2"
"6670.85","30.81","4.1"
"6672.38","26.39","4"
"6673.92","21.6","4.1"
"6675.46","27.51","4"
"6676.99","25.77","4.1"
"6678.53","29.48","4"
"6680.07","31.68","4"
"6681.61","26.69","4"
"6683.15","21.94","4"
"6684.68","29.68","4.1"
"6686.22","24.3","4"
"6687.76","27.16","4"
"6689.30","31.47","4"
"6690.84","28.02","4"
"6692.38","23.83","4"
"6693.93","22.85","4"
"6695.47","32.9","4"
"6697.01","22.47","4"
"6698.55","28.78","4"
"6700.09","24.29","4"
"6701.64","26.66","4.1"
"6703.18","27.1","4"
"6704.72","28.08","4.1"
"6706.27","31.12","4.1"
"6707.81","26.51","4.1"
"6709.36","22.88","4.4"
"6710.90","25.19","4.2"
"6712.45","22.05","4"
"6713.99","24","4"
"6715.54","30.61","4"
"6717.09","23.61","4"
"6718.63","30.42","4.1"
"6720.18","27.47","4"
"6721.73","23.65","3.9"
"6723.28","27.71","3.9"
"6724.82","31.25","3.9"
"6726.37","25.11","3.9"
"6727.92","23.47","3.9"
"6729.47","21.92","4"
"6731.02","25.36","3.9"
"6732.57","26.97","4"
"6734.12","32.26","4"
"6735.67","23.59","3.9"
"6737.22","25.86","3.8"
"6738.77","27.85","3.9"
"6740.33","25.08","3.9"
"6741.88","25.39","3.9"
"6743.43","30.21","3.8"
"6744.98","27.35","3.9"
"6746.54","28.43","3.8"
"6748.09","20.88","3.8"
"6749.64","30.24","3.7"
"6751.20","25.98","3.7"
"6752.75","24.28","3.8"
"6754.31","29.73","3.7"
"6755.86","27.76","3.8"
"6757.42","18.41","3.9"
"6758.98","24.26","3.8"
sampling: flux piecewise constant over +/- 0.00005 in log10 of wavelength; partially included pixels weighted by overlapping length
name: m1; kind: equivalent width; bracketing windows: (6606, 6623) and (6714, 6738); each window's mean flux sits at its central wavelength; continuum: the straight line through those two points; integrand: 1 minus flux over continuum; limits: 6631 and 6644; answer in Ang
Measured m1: 2.2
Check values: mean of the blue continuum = 29.3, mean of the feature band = 23.9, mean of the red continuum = 26.5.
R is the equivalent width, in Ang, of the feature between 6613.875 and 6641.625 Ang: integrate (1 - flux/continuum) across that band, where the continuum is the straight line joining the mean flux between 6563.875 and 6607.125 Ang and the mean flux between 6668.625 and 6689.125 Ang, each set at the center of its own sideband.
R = 1.1 Ang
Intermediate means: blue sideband 26.8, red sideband 27.4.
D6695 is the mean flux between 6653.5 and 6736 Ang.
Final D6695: 26.9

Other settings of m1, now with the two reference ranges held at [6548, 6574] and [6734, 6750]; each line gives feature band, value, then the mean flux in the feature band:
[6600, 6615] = 1.66 Ang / 23.5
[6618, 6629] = -1.89 Ang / 31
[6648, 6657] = -0.20 Ang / 27.1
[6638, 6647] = -0.02 Ang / 26.6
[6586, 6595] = -0.38 Ang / 27.5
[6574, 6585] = -0.34 Ang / 27.2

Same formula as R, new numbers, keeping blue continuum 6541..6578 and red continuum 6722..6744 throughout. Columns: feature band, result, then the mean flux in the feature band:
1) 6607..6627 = -1.11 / 27.9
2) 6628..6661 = 1.25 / 25.5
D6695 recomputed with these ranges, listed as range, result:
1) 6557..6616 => 26.2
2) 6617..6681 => 27.4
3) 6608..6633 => 26.1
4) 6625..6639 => 21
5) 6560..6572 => 26.7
